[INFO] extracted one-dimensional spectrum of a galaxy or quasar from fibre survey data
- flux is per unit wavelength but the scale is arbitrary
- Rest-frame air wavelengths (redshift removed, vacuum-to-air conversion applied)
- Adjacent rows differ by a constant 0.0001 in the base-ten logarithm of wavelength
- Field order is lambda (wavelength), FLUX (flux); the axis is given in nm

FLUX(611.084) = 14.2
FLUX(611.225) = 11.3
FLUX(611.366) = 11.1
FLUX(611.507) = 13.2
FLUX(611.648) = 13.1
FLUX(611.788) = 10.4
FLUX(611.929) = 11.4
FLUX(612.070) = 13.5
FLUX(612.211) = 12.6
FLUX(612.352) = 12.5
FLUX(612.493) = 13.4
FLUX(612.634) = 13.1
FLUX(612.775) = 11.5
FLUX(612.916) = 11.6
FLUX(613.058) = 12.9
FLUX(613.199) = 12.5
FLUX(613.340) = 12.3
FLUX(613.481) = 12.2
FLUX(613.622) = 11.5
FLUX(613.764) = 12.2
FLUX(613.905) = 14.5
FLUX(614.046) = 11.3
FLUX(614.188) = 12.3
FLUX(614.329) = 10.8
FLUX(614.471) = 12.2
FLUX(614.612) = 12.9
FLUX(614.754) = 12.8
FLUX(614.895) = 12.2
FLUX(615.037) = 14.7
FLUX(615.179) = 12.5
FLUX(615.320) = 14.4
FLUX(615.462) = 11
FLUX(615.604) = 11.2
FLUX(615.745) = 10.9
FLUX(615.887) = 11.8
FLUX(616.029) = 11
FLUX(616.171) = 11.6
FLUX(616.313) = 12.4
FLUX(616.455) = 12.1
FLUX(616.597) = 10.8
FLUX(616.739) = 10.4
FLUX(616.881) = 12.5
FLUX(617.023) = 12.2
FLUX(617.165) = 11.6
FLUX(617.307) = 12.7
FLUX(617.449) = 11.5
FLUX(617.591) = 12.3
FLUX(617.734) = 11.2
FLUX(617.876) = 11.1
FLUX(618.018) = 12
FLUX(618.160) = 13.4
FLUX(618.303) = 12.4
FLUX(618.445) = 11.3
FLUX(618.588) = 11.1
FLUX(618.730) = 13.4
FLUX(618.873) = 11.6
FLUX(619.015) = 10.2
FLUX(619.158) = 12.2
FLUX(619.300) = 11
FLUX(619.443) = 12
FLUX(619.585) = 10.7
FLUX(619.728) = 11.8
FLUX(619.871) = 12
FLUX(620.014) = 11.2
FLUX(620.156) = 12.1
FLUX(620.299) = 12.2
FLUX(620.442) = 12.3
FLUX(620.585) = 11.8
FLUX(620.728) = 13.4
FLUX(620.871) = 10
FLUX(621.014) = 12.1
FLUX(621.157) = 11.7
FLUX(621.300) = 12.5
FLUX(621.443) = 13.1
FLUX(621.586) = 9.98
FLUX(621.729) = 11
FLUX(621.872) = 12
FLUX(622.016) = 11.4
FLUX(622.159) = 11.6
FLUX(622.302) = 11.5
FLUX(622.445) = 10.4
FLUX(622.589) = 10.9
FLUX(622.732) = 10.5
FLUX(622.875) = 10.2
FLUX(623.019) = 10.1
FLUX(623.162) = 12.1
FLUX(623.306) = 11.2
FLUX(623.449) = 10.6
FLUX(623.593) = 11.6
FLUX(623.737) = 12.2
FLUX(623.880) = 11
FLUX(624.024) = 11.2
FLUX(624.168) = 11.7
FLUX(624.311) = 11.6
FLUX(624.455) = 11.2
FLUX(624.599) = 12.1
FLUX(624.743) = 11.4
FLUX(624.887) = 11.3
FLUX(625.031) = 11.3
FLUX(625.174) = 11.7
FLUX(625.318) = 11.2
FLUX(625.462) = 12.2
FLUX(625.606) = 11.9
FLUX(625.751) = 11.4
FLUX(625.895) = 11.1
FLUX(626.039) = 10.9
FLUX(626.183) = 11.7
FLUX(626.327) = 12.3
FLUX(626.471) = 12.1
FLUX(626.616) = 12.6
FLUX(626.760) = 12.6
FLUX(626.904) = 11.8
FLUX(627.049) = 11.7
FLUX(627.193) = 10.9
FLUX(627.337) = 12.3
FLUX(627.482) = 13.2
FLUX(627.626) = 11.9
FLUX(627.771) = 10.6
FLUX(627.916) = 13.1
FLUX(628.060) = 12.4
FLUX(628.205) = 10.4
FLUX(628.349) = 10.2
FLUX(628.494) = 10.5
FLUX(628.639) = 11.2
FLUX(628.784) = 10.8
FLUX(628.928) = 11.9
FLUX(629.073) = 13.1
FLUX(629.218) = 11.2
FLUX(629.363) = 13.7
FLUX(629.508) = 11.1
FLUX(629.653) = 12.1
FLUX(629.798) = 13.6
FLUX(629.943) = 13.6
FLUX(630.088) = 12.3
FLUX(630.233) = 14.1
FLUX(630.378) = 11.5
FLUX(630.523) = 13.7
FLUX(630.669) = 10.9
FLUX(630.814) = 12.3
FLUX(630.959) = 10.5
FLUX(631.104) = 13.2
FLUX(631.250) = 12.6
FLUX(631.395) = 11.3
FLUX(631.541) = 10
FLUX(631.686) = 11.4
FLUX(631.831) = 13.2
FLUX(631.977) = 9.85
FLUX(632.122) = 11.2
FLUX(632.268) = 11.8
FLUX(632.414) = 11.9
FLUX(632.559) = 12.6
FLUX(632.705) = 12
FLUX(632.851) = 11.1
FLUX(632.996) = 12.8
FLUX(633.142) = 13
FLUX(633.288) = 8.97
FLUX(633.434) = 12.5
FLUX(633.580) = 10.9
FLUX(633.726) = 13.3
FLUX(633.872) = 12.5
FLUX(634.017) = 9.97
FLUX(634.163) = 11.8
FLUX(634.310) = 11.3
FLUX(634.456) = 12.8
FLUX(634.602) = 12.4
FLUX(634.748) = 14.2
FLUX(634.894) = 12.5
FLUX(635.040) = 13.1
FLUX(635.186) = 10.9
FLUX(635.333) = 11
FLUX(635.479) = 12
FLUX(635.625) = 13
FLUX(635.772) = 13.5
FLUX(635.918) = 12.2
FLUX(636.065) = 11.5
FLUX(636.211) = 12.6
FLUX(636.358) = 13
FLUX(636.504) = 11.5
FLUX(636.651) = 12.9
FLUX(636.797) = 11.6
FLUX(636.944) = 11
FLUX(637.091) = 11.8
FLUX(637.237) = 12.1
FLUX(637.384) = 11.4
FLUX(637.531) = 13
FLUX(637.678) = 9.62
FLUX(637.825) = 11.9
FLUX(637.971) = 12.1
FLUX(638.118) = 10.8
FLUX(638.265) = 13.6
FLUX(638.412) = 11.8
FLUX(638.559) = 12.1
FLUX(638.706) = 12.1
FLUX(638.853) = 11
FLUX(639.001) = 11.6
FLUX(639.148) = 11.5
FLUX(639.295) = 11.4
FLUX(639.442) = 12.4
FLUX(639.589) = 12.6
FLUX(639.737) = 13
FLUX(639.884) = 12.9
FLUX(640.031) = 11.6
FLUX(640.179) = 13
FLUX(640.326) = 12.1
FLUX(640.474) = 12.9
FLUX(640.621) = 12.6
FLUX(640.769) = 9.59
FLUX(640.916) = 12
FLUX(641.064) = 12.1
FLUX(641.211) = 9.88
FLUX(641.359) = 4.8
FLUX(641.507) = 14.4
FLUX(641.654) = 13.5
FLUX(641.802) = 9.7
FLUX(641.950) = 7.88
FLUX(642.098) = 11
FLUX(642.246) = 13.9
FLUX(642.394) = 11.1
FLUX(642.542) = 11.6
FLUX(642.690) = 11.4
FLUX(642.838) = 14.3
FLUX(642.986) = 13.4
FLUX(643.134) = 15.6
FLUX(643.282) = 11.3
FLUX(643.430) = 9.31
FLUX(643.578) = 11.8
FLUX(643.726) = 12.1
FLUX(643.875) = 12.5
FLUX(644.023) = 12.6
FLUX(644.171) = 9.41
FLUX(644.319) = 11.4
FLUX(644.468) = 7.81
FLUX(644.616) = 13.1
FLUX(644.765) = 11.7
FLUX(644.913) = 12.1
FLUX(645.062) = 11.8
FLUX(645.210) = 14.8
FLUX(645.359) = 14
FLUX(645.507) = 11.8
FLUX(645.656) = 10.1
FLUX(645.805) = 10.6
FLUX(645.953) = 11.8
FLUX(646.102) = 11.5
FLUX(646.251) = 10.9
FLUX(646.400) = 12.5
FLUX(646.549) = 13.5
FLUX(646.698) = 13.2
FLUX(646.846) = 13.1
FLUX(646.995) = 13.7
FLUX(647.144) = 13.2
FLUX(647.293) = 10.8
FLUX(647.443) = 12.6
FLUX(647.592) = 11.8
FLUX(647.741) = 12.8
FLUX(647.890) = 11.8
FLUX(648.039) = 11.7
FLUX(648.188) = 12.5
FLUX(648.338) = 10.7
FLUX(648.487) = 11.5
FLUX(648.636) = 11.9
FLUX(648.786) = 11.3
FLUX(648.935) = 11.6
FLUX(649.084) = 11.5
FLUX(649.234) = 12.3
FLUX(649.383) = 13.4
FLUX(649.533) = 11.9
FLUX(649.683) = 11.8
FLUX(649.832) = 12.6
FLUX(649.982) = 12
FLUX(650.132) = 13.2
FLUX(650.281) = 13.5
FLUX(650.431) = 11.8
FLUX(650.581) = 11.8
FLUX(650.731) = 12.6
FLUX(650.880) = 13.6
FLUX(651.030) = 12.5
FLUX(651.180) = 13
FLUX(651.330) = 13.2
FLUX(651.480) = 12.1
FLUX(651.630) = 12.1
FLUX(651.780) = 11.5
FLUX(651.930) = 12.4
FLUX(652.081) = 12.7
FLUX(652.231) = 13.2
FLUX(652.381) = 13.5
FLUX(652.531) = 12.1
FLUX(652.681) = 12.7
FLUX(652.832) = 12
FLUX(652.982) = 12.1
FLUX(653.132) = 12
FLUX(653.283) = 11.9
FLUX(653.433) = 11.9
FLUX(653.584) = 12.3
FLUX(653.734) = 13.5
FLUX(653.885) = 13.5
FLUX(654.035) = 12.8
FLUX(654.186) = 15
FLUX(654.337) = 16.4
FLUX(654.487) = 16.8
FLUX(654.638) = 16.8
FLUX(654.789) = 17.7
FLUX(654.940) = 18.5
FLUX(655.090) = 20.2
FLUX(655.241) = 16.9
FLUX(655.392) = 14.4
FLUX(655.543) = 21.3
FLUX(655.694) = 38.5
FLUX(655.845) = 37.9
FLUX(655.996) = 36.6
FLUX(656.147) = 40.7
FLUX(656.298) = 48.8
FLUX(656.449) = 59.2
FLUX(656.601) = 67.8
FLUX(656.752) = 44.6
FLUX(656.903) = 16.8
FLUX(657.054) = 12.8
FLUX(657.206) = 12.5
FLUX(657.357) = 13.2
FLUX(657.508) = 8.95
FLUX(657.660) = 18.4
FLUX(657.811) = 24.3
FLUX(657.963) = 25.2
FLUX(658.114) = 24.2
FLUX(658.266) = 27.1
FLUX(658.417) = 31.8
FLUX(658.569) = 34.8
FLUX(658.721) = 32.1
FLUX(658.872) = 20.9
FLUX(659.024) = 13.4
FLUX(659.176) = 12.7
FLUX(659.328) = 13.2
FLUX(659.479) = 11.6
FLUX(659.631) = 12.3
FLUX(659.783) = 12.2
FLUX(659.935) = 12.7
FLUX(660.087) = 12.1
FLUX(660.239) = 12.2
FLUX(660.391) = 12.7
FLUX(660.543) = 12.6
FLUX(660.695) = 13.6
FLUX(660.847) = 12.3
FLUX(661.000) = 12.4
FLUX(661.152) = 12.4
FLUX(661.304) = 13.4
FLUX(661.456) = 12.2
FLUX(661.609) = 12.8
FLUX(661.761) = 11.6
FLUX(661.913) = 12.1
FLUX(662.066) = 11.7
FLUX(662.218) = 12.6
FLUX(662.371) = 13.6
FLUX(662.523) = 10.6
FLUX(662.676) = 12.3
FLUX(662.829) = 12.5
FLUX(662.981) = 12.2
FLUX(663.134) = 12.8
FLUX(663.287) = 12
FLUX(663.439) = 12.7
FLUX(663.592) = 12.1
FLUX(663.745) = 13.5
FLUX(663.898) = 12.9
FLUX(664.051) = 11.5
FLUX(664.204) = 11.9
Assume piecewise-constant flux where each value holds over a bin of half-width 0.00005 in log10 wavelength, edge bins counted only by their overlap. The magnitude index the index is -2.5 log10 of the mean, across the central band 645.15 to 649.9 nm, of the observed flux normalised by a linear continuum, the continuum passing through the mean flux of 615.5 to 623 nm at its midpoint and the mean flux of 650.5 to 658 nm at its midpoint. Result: 0.43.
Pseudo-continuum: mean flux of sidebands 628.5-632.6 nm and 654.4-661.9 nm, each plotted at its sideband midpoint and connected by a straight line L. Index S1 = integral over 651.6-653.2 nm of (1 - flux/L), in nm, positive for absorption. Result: 0.58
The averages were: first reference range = 12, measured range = 12.4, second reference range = 21.5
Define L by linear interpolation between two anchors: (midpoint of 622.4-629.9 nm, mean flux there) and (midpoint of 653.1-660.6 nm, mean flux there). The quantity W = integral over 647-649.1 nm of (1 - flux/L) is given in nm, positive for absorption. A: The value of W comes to 0.77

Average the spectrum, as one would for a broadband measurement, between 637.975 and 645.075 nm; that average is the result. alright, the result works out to 11.7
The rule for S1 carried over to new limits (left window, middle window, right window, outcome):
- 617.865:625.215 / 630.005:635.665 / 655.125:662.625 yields 0.953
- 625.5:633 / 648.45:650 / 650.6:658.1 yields 0.527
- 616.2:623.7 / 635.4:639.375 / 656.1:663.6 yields 0.767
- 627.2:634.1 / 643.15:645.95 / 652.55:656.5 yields 0.914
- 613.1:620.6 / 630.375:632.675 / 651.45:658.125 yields 0.537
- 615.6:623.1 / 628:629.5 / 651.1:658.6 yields 0.272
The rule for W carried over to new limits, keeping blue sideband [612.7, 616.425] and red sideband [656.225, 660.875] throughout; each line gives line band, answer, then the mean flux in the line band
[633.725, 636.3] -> 0.71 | 12.2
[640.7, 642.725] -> 0.82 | 10.9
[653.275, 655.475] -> 0.61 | 15.4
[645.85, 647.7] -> 0.68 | 12.4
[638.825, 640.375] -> 0.50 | 12.1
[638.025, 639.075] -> 0.34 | 11.9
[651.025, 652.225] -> 0.47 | 12.5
